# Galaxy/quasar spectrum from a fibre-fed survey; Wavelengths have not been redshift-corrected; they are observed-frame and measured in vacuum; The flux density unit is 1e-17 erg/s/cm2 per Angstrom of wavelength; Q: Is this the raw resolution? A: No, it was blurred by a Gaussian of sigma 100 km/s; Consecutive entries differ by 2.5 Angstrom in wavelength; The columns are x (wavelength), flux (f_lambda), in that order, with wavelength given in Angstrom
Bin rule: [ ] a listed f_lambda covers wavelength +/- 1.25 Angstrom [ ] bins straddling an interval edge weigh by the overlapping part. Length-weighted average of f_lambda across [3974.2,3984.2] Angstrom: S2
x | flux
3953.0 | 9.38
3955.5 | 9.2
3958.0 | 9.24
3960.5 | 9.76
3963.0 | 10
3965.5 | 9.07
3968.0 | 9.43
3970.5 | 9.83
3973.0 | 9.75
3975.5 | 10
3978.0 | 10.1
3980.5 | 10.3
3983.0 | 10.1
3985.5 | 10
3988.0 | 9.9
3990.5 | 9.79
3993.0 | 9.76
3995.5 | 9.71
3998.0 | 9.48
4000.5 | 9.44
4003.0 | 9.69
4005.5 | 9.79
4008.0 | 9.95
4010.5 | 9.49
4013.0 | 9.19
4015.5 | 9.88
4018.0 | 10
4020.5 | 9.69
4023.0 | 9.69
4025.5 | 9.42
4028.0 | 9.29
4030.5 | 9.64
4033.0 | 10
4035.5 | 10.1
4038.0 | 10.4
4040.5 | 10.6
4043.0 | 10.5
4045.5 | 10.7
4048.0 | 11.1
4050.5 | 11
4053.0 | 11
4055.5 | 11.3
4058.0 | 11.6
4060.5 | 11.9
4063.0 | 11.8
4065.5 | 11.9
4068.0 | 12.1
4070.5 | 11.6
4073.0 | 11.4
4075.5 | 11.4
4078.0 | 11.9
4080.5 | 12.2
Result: 10.1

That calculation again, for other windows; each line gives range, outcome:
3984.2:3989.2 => 9.95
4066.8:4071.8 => 11.8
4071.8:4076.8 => 11.4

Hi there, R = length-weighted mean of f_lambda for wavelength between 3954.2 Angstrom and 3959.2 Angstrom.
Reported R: 9.22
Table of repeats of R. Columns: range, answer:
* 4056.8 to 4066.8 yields 11.8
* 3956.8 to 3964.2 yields 9.67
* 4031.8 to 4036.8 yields 10.1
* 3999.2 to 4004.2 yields 9.56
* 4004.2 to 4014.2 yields 9.61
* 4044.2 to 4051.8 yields 10.9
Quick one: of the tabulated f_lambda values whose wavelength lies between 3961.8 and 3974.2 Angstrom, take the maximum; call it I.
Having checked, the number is 10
